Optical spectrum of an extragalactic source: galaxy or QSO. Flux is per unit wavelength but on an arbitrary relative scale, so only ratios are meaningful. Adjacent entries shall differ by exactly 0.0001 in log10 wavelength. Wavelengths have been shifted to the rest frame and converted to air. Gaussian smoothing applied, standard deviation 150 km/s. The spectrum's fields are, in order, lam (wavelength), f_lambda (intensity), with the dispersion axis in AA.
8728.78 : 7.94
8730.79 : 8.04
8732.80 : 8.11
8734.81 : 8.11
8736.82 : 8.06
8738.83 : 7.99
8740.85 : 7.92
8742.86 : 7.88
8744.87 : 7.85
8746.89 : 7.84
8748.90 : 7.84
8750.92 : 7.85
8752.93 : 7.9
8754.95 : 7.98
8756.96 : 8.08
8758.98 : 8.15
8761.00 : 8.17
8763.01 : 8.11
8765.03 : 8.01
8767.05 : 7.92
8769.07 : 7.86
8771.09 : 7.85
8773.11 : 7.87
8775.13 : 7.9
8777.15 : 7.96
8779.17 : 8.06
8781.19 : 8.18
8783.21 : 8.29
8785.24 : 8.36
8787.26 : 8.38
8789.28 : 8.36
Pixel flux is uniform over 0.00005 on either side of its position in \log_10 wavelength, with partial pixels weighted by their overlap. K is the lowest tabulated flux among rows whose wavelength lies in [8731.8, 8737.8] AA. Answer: 8.06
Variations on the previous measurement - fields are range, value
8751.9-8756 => 7.9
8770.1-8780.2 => 7.85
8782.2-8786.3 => 8.29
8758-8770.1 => 7.86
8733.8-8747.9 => 7.84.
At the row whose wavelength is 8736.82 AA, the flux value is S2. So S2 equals 8.06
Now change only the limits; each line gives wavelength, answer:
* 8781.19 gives 8.18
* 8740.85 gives 7.92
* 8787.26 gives 8.38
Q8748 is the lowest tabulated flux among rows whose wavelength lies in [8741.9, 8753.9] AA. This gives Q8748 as 7.84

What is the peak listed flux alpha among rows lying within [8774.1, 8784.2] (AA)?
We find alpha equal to 8.29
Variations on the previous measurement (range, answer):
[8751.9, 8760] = 8.15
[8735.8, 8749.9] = 8.06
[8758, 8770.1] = 8.17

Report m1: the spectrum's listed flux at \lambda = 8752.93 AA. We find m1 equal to 7.9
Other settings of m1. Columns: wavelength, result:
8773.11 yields 7.87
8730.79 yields 8.04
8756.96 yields 8.08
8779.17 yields 8.06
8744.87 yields 7.85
